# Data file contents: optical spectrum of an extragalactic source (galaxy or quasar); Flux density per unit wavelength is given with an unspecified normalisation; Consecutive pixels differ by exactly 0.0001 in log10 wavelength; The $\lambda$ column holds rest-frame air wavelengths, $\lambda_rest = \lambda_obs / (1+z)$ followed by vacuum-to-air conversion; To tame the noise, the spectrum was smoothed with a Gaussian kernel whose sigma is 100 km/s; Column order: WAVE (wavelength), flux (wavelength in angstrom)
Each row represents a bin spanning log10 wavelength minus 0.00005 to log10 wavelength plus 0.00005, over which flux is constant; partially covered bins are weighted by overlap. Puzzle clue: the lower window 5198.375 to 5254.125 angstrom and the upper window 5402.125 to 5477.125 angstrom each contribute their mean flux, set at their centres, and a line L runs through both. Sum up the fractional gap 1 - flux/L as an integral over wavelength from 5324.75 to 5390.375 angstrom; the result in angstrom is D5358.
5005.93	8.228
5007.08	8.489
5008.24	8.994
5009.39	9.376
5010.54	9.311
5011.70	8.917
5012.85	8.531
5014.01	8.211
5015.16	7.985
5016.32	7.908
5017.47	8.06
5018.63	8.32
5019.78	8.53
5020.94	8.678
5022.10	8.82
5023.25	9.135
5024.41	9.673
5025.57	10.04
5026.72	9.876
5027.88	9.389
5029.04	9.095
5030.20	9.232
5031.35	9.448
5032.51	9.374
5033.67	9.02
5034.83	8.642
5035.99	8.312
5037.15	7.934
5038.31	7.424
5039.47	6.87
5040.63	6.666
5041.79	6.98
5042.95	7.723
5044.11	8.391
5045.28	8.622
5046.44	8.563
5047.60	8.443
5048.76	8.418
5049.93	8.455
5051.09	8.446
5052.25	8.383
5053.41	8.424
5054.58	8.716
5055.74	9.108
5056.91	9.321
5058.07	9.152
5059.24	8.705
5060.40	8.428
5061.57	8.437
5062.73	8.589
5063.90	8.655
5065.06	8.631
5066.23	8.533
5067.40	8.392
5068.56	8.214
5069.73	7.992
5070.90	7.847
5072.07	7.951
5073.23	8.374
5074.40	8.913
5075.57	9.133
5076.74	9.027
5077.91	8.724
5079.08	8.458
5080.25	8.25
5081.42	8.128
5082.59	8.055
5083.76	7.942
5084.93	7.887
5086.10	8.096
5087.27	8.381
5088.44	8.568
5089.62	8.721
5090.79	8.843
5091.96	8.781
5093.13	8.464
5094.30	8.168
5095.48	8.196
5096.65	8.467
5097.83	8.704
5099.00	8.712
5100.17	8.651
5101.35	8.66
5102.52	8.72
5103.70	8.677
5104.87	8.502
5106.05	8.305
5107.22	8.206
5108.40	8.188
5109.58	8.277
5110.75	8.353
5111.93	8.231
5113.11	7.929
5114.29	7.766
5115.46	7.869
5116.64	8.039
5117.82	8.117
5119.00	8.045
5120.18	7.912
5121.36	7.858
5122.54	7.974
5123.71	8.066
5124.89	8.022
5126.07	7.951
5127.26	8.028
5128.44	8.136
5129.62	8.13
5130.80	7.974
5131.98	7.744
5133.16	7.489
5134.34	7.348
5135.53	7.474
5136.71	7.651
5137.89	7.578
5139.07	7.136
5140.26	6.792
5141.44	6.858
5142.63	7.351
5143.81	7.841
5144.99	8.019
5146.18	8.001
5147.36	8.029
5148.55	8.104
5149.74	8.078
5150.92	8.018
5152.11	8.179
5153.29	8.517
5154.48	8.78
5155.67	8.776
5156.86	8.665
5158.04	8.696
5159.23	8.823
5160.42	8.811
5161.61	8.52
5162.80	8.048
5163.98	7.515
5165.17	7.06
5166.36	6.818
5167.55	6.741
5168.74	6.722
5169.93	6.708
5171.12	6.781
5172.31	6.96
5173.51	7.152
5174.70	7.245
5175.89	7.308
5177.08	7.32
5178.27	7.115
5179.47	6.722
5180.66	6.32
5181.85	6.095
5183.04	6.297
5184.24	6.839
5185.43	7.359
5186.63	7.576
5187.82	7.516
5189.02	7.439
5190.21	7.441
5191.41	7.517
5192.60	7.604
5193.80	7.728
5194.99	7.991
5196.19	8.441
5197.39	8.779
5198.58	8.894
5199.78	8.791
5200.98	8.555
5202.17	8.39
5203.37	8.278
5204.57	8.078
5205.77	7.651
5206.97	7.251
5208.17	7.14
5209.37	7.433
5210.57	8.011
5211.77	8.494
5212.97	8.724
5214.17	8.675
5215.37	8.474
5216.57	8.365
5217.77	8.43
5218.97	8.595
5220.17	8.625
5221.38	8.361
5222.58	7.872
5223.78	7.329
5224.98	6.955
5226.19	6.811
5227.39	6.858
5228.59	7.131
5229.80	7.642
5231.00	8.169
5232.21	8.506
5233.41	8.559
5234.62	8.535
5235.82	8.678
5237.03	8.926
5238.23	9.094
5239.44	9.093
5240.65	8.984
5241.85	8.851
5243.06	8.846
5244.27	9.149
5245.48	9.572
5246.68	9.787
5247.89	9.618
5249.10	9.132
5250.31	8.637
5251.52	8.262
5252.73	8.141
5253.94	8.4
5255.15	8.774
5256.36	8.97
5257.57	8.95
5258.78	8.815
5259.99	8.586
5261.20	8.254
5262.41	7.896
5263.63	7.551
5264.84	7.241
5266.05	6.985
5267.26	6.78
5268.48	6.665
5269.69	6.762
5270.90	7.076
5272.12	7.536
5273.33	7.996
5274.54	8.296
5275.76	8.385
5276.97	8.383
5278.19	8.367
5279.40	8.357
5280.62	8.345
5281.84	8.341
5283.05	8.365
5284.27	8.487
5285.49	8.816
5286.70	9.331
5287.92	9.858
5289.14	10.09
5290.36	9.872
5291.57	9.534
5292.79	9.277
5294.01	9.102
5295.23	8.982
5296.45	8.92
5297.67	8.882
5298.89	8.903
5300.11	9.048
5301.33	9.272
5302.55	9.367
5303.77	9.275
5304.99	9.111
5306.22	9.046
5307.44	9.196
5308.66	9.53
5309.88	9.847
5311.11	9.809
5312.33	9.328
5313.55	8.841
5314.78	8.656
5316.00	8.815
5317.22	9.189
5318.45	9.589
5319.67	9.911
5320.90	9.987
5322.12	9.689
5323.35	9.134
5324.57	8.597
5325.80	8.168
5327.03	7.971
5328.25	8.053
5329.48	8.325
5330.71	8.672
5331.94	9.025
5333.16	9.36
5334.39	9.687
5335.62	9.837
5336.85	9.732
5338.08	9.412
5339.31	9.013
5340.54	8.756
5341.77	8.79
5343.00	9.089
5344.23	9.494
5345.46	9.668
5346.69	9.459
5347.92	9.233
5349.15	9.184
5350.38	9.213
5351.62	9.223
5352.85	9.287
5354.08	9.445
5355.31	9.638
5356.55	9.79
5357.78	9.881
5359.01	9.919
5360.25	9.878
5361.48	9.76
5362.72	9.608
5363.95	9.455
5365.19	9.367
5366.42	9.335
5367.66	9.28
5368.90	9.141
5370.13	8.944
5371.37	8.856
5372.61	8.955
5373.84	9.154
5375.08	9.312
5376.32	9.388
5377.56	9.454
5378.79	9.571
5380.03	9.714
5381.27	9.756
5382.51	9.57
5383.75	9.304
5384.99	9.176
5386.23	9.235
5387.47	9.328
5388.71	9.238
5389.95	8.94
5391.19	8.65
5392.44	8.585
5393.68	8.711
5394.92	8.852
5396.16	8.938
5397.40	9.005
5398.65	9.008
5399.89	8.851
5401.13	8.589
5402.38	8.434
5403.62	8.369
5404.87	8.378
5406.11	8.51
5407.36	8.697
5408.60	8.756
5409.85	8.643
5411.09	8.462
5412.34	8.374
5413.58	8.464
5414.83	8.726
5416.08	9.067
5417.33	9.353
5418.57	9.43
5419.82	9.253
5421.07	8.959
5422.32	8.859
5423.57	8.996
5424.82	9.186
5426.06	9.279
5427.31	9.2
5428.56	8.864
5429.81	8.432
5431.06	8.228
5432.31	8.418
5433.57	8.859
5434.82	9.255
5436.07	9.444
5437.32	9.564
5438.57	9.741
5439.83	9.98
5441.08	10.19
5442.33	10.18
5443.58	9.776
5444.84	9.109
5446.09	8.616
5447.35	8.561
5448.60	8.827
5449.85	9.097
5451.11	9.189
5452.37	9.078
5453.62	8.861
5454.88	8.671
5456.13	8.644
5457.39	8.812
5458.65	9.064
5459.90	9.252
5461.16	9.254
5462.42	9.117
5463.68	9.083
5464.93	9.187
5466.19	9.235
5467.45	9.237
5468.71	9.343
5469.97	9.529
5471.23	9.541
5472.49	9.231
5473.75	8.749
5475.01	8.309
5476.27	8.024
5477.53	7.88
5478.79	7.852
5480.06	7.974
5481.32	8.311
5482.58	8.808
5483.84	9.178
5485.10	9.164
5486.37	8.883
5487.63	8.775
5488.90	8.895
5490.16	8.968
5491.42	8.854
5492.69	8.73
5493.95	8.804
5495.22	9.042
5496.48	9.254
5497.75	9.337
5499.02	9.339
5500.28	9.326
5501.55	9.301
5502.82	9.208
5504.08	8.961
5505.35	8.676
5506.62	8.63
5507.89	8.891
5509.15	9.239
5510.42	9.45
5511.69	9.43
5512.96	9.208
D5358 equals -3.83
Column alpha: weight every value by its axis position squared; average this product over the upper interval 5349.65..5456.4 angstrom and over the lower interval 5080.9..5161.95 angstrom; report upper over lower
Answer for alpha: 1.2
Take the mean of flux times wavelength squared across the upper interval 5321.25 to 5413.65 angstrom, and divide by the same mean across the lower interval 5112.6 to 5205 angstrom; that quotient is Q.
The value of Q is 1.3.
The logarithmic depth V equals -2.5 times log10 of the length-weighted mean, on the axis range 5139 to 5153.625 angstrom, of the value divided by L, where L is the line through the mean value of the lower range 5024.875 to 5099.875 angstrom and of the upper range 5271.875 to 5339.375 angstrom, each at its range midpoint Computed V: 0.12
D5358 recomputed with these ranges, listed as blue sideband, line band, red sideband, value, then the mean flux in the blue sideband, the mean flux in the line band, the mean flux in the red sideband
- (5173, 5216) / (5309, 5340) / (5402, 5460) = -2.77 angstrom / 7.69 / 9.15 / 8.98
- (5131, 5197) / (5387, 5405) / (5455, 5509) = -0.51 angstrom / 7.56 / 8.8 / 8.92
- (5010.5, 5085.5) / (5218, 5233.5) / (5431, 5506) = 1.66 angstrom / 8.51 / 7.79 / 9.02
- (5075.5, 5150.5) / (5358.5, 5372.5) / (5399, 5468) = -0.93 angstrom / 8.11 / 9.39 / 8.99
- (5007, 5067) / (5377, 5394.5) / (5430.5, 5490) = -0.58 angstrom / 8.6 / 9.23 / 9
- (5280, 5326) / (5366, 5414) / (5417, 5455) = 0.98 angstrom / 9.18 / 8.97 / 9.15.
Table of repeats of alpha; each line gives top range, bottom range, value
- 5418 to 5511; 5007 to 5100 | 1.24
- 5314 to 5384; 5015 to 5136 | 1.23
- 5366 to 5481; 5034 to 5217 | 1.26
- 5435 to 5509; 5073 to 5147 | 1.27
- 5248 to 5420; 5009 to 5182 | 1.20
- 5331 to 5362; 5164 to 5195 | 1.42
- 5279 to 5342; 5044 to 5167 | 1.20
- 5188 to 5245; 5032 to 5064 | 1.04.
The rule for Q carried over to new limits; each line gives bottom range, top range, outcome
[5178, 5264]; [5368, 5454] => 1.19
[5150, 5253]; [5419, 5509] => 1.24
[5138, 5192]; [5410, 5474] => 1.34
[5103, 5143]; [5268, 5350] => 1.22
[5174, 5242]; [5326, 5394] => 1.24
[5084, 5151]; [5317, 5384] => 1.26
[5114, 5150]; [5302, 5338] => 1.27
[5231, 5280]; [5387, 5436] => 1.12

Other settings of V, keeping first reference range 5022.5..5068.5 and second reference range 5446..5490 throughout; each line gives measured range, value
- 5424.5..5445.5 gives -0.05 mag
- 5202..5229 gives 0.10 mag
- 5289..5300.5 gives -0.06 mag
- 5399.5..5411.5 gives 0.03 mag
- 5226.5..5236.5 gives 0.10 mag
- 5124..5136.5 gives 0.11 mag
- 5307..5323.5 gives -0.08 mag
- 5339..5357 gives -0.06 mag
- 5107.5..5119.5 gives 0.07 mag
